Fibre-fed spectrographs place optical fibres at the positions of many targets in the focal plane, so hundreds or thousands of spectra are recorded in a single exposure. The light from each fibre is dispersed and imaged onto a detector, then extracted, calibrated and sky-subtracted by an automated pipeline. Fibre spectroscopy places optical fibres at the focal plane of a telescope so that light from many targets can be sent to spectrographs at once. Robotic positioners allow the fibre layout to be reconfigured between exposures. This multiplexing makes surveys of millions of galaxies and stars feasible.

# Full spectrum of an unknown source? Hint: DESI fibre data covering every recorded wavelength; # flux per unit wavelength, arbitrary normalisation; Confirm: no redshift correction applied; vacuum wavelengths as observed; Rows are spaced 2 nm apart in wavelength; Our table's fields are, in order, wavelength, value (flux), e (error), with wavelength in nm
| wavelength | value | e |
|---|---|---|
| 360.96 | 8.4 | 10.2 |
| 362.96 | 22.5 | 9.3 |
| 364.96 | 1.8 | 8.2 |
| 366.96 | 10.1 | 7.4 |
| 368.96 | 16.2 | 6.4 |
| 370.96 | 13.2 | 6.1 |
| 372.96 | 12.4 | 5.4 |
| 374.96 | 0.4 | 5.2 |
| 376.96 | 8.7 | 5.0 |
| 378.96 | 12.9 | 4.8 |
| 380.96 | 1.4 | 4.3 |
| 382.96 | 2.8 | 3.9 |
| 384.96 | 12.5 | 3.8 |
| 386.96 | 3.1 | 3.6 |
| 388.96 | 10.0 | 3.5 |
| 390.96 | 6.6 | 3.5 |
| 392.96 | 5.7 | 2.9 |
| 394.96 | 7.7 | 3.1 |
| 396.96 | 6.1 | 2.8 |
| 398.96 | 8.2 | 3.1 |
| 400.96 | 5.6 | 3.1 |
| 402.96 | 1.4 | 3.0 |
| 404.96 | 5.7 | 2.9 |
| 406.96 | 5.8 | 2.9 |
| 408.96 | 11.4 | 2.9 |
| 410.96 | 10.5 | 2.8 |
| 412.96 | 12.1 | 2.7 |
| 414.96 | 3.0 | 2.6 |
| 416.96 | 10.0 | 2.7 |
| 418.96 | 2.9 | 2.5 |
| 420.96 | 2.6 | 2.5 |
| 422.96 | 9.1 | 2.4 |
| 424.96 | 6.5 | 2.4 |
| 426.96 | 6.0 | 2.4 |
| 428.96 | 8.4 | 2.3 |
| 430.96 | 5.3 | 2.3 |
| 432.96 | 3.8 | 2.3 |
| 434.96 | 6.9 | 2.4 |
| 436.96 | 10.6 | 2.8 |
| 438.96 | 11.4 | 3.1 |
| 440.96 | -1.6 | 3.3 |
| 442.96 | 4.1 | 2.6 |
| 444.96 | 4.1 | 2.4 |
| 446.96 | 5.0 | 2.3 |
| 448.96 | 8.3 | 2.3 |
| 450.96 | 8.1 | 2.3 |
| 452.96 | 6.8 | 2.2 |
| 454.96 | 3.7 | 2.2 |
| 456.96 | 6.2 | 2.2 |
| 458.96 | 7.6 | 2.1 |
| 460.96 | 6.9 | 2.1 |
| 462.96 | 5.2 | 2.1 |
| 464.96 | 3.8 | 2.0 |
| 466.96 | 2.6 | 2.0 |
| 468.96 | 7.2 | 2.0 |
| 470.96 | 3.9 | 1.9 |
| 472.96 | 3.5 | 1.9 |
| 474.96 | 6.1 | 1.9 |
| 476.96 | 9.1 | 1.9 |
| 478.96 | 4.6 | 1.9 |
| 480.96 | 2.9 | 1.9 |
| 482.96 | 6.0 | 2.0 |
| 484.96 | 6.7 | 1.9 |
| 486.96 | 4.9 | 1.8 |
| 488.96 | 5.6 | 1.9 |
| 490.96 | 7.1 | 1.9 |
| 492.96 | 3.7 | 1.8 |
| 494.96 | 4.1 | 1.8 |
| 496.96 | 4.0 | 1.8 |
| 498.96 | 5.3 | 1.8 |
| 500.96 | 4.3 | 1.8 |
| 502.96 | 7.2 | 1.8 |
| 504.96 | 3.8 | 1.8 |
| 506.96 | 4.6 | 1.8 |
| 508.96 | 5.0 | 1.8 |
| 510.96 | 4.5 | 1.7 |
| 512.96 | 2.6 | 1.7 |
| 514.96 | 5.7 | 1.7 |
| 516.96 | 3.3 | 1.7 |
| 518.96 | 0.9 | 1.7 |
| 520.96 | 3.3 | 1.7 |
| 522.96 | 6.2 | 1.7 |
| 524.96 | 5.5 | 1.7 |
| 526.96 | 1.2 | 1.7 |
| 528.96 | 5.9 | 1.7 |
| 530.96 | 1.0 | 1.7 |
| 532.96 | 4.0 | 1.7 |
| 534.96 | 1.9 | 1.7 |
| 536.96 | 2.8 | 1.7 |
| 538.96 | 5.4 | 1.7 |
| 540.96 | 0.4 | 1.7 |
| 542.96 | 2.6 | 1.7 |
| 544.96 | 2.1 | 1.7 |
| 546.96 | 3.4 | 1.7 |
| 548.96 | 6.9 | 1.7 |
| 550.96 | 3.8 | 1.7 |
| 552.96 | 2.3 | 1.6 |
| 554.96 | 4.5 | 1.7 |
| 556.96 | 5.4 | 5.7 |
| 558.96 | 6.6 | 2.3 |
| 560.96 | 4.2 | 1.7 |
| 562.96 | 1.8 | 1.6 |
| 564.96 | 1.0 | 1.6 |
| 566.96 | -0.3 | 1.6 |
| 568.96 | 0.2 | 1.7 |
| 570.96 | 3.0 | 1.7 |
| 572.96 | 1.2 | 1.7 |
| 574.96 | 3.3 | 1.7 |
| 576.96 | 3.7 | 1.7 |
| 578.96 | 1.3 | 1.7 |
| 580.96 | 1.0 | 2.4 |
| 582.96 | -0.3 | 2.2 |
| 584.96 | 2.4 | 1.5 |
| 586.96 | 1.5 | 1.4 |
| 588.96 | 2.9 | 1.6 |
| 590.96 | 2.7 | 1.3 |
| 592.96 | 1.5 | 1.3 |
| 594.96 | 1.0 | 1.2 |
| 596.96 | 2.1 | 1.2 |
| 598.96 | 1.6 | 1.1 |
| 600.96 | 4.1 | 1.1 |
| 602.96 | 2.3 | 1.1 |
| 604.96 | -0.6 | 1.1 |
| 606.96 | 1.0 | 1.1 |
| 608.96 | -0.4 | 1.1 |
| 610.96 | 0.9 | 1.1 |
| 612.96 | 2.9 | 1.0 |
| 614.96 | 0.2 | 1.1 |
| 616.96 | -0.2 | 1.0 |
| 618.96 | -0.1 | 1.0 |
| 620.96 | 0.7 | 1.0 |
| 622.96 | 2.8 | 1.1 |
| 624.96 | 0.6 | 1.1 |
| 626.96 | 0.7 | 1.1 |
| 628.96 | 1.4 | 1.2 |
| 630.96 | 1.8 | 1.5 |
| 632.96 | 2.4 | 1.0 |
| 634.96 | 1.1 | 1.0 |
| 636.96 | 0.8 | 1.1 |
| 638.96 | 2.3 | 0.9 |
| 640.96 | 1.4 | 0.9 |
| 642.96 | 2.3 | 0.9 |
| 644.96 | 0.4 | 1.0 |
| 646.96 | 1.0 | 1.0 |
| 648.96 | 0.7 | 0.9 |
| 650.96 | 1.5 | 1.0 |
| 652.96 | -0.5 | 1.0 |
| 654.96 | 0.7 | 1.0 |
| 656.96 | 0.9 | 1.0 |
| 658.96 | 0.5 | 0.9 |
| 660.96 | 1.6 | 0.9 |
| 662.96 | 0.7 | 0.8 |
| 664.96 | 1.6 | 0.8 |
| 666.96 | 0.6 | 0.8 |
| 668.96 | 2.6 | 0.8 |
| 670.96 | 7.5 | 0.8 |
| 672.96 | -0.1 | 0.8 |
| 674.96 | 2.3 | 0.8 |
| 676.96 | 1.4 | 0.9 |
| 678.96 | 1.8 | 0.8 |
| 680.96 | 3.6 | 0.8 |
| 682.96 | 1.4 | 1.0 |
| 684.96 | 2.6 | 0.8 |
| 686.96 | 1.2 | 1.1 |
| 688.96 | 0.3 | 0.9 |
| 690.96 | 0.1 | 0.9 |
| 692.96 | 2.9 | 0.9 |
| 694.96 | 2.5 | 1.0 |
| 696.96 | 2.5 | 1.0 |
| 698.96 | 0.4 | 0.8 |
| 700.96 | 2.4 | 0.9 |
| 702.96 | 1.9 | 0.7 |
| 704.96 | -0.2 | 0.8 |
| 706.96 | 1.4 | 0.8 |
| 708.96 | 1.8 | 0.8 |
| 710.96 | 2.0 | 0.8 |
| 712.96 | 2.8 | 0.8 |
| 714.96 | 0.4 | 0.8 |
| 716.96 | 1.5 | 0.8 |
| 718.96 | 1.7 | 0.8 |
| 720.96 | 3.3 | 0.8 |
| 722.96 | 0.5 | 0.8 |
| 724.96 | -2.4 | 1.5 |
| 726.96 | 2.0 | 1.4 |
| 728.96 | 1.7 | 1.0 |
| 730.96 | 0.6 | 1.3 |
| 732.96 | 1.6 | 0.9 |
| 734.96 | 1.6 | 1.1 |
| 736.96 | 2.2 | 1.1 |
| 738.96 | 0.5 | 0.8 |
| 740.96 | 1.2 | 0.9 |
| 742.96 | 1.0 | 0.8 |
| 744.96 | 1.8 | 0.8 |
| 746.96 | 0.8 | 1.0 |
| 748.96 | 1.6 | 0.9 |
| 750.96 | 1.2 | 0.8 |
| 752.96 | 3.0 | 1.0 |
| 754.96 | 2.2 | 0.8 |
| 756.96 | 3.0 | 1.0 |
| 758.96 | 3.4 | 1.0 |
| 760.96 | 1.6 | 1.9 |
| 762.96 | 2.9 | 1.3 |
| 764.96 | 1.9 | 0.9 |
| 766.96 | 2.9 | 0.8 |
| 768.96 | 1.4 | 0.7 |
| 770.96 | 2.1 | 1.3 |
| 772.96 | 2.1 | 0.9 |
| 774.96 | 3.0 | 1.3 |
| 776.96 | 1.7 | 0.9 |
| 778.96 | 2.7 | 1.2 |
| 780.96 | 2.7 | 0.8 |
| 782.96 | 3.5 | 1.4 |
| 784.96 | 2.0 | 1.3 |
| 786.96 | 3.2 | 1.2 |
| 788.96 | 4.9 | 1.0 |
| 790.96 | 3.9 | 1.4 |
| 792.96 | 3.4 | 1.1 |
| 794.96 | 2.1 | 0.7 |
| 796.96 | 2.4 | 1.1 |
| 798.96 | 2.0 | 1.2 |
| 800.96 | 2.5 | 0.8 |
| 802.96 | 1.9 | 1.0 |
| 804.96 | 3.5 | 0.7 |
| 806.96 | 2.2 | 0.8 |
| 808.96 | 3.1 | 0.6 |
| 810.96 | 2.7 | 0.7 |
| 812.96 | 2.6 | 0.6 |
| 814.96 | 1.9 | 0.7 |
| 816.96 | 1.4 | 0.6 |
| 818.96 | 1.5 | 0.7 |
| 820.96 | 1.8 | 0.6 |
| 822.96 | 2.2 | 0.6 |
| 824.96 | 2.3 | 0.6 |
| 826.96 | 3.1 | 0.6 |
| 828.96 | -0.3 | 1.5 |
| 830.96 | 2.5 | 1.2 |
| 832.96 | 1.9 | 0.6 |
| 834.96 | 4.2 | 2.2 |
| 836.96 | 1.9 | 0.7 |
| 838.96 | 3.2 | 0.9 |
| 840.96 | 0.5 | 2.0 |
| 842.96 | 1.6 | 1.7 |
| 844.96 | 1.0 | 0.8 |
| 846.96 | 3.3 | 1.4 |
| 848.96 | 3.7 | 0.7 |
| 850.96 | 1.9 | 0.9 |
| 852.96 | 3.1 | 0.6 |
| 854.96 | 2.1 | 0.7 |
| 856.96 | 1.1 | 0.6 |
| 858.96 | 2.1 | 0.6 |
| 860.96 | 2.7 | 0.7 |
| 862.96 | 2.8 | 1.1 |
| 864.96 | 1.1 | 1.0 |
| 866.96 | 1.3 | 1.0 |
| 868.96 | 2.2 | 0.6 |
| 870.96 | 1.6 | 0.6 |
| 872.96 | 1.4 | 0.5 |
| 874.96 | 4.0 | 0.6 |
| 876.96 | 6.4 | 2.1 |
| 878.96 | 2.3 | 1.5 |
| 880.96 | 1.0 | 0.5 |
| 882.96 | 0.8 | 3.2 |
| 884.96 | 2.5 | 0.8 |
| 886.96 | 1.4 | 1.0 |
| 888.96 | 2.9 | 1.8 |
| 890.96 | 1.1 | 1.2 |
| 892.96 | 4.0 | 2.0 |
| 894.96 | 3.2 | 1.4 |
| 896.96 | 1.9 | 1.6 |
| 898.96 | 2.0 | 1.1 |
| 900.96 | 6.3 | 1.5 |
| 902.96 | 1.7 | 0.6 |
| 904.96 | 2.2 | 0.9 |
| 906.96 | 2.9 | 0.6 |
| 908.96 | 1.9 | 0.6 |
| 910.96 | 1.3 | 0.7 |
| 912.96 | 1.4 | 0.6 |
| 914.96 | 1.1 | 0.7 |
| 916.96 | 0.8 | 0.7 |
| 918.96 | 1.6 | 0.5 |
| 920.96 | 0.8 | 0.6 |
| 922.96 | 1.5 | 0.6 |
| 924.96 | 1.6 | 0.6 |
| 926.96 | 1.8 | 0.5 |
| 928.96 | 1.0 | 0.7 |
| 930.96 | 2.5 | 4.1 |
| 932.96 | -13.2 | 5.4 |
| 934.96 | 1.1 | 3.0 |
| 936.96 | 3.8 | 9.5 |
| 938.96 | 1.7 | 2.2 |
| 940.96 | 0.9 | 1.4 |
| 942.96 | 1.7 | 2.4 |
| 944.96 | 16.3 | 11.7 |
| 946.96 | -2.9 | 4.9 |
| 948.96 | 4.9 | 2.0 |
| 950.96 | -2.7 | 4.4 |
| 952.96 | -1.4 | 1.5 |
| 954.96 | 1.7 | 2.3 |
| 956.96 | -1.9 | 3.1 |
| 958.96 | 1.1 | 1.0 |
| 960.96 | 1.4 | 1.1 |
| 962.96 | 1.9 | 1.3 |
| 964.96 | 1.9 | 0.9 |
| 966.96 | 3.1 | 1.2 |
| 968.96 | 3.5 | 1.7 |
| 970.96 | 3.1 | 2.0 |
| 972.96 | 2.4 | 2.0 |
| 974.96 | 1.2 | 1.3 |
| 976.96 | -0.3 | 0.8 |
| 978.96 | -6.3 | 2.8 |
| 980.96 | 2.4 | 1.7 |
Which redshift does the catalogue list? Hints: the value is 0.799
